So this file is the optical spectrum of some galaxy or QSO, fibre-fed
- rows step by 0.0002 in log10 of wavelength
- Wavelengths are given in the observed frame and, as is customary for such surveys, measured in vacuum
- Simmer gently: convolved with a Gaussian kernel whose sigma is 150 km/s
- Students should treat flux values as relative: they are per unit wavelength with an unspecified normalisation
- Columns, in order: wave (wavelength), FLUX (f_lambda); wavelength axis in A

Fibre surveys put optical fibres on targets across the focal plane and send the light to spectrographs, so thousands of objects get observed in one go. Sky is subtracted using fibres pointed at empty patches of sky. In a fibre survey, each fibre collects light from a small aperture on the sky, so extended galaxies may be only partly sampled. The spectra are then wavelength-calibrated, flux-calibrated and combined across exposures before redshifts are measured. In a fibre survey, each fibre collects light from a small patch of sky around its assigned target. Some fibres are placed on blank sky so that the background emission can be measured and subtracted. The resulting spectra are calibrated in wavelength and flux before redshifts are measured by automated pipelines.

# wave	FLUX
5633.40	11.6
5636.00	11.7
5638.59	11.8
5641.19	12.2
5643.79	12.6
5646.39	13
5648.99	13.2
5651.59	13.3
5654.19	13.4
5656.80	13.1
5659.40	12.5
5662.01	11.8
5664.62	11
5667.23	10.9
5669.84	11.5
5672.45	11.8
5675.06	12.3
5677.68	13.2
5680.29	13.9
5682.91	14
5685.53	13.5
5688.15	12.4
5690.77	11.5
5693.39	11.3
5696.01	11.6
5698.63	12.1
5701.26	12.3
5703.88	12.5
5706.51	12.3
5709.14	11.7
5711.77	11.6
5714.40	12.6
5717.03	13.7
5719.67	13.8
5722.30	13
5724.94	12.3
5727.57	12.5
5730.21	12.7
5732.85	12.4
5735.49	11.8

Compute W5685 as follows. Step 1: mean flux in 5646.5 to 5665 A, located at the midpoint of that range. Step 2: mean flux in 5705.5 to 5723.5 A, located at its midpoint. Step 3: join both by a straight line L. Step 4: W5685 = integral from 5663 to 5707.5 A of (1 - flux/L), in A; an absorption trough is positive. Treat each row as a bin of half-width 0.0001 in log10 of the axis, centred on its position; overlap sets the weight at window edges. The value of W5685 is 1.6 A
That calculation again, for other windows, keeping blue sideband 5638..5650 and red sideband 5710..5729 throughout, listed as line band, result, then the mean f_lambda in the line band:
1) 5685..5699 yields 0.8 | 12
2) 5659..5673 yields 1.2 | 11.5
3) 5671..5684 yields -0.4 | 13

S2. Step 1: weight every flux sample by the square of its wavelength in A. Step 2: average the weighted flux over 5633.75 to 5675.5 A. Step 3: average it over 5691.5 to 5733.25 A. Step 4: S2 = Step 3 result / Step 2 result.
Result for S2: 1.0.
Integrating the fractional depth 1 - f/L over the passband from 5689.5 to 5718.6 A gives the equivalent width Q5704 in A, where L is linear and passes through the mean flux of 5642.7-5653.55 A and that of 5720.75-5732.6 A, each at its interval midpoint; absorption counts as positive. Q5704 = 1.4 A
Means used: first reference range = 13.1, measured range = 12.1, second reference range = 12.6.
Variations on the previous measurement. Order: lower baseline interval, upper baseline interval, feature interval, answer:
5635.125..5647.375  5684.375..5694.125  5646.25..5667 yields -0.5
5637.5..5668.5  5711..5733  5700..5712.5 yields 0.6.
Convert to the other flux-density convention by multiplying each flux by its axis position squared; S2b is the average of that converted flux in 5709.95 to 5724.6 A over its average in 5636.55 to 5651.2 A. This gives 1.0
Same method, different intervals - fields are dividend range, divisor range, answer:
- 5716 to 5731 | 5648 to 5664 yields 1.04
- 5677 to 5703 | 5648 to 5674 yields 1.04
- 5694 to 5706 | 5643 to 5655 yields 0.94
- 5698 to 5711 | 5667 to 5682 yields 0.99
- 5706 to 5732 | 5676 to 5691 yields 0.97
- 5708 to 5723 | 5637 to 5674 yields 1.06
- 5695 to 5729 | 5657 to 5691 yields 1.02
